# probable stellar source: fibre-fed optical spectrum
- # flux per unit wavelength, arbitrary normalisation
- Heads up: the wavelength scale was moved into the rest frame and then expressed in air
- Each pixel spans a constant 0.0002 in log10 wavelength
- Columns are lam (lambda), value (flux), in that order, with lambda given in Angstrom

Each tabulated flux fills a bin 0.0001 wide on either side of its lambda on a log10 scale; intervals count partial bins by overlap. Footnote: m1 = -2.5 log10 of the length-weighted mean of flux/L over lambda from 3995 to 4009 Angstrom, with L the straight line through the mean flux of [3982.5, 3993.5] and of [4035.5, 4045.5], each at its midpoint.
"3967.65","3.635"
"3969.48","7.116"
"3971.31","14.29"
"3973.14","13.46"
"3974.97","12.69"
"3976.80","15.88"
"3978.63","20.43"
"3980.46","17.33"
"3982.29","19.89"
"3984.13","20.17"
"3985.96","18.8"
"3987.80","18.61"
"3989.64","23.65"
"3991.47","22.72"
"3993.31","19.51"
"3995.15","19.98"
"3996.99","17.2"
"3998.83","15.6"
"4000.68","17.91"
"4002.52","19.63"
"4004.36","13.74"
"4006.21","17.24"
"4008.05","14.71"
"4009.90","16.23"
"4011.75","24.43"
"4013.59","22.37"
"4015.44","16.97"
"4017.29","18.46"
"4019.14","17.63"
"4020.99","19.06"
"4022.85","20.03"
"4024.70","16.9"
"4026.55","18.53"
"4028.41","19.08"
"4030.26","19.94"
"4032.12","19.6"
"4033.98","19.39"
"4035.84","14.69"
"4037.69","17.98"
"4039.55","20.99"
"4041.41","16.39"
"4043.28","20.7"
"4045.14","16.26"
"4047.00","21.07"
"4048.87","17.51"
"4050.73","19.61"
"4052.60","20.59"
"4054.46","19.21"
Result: 0.18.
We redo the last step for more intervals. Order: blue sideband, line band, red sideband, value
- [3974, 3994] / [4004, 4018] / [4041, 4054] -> 0.05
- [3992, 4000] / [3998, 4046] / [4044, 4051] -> 0.01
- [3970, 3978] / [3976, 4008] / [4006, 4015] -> -0.14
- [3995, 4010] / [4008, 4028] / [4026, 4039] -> -0.07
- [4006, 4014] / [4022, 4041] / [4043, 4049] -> 0.01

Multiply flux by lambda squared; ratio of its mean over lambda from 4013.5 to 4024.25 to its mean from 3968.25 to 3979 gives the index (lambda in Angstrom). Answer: 1.4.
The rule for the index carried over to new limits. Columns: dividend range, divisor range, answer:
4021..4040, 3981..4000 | 0.97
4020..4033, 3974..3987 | 1.09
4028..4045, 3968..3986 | 1.24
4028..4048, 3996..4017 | 1.07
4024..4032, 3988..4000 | 0.97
